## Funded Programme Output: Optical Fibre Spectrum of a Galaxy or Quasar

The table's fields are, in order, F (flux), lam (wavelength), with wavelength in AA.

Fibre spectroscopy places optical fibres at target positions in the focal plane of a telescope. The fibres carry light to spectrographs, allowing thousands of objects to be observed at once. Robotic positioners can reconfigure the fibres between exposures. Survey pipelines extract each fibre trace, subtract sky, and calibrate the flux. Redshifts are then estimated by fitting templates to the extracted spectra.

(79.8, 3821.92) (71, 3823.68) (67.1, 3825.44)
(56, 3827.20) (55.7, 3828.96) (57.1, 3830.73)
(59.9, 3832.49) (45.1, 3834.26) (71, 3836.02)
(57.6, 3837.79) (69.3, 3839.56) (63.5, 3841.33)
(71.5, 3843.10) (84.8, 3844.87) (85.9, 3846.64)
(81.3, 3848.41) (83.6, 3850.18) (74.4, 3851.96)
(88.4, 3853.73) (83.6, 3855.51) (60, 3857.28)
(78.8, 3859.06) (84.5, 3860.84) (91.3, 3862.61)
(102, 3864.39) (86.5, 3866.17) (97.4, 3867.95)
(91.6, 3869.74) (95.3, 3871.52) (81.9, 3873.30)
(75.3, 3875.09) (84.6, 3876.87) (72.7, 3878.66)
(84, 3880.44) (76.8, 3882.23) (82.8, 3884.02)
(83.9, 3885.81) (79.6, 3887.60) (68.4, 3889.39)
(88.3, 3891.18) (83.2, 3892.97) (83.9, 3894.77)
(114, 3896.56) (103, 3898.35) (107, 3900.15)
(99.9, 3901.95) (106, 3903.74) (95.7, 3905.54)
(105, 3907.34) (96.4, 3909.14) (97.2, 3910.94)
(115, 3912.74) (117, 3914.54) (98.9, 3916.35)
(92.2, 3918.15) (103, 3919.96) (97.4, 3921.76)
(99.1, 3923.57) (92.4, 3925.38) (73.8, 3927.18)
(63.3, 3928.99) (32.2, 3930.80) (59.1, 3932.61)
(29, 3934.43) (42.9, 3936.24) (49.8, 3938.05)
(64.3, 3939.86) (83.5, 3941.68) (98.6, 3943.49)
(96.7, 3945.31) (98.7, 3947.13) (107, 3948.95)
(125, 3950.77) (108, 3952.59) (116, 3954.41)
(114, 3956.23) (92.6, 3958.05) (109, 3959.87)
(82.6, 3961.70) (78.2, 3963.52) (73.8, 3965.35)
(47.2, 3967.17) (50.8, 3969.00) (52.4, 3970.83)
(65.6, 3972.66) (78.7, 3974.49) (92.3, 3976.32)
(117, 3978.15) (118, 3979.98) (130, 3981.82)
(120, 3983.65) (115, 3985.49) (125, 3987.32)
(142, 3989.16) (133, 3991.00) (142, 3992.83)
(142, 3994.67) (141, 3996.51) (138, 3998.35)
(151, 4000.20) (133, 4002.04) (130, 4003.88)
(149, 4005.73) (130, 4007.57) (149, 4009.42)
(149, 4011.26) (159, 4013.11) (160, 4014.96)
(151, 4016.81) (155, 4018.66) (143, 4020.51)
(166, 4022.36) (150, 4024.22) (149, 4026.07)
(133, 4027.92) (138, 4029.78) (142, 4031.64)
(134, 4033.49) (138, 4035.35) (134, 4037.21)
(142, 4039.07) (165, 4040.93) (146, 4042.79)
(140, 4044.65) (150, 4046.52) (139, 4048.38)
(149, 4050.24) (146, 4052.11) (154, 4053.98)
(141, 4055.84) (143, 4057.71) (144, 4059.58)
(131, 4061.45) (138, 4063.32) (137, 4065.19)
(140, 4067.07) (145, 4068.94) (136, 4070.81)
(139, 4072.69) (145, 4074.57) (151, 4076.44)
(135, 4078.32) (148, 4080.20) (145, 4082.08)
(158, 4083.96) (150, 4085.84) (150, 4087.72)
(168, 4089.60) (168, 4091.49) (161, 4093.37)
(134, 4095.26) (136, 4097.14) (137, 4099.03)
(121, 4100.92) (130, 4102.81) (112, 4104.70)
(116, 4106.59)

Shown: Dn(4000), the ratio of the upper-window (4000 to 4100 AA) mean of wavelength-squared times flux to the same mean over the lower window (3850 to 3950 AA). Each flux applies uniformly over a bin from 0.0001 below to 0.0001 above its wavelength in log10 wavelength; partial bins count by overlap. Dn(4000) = 1.83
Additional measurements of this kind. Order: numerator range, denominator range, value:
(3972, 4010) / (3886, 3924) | 1.35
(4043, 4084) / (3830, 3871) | 2.06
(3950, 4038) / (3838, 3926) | 1.47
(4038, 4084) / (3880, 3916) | 1.65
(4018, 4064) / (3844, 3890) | 1.90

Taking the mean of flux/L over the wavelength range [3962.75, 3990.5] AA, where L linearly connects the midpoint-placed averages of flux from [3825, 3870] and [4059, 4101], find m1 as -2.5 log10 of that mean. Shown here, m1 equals 0.207 mag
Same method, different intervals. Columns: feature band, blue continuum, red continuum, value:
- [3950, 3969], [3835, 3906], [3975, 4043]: 0.27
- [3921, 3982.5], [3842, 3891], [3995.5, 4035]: 0.38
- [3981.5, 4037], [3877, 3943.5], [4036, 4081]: -0.14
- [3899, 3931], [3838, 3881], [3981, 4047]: 0.08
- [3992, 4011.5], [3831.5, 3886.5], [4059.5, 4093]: -0.15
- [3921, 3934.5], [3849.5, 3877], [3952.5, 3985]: 0.25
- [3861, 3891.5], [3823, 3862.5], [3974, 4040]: -0.01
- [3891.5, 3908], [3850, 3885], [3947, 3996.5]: -0.11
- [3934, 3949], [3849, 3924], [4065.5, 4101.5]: 0.39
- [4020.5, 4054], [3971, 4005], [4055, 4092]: -0.08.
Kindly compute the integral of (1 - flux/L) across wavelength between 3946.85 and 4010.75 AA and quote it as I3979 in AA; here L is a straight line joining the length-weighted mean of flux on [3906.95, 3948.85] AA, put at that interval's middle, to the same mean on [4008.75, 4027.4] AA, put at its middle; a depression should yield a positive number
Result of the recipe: 5.78 AA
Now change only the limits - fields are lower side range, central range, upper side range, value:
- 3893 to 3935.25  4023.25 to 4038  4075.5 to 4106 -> -1.7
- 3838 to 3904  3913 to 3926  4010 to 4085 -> 0.0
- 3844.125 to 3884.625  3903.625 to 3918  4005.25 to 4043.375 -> -0.2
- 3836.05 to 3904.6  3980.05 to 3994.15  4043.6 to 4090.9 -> -1.0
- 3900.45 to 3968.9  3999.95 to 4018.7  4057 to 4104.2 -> -4.9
